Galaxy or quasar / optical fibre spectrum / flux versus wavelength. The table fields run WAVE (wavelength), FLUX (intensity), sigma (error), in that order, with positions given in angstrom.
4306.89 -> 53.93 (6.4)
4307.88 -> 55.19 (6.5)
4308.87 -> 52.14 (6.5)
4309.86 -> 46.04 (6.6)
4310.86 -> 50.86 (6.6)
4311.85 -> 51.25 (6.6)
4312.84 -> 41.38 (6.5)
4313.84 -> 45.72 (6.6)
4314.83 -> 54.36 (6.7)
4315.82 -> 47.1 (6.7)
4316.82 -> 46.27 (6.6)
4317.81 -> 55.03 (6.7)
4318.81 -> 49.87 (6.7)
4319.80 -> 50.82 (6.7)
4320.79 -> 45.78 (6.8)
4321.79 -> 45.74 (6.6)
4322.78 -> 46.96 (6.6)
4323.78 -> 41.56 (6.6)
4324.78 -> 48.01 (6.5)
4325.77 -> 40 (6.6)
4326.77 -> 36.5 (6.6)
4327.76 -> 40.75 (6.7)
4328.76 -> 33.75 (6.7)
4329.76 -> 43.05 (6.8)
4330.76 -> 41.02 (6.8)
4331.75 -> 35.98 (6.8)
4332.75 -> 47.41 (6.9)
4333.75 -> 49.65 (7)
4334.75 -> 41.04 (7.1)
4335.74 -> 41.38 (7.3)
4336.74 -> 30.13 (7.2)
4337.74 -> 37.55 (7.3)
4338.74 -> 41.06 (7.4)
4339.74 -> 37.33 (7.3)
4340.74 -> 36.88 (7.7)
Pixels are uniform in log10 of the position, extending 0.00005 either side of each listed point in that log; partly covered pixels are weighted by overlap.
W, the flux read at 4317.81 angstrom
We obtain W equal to 55.03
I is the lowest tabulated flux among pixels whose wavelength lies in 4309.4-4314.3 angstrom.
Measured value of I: 41.38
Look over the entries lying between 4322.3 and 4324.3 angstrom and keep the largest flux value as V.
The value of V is 46.96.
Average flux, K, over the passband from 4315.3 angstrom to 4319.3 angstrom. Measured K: 49.5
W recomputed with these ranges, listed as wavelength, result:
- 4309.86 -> 46.04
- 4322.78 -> 46.96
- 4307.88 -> 55.19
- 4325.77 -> 40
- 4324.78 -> 48.01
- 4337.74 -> 37.55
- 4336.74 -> 30.13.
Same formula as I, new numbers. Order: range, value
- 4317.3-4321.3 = 45.78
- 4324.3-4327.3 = 36.5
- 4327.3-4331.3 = 33.75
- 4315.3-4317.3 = 46.27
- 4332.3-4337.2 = 30.13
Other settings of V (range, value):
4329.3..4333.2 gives 47.41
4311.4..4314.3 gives 51.25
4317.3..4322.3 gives 55.03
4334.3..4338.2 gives 41.38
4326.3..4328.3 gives 40.75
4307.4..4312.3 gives 55.19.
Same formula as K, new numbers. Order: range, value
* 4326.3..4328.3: 38.6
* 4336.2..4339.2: 36.2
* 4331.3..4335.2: 43.6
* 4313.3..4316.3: 49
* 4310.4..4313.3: 48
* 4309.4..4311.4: 48.4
